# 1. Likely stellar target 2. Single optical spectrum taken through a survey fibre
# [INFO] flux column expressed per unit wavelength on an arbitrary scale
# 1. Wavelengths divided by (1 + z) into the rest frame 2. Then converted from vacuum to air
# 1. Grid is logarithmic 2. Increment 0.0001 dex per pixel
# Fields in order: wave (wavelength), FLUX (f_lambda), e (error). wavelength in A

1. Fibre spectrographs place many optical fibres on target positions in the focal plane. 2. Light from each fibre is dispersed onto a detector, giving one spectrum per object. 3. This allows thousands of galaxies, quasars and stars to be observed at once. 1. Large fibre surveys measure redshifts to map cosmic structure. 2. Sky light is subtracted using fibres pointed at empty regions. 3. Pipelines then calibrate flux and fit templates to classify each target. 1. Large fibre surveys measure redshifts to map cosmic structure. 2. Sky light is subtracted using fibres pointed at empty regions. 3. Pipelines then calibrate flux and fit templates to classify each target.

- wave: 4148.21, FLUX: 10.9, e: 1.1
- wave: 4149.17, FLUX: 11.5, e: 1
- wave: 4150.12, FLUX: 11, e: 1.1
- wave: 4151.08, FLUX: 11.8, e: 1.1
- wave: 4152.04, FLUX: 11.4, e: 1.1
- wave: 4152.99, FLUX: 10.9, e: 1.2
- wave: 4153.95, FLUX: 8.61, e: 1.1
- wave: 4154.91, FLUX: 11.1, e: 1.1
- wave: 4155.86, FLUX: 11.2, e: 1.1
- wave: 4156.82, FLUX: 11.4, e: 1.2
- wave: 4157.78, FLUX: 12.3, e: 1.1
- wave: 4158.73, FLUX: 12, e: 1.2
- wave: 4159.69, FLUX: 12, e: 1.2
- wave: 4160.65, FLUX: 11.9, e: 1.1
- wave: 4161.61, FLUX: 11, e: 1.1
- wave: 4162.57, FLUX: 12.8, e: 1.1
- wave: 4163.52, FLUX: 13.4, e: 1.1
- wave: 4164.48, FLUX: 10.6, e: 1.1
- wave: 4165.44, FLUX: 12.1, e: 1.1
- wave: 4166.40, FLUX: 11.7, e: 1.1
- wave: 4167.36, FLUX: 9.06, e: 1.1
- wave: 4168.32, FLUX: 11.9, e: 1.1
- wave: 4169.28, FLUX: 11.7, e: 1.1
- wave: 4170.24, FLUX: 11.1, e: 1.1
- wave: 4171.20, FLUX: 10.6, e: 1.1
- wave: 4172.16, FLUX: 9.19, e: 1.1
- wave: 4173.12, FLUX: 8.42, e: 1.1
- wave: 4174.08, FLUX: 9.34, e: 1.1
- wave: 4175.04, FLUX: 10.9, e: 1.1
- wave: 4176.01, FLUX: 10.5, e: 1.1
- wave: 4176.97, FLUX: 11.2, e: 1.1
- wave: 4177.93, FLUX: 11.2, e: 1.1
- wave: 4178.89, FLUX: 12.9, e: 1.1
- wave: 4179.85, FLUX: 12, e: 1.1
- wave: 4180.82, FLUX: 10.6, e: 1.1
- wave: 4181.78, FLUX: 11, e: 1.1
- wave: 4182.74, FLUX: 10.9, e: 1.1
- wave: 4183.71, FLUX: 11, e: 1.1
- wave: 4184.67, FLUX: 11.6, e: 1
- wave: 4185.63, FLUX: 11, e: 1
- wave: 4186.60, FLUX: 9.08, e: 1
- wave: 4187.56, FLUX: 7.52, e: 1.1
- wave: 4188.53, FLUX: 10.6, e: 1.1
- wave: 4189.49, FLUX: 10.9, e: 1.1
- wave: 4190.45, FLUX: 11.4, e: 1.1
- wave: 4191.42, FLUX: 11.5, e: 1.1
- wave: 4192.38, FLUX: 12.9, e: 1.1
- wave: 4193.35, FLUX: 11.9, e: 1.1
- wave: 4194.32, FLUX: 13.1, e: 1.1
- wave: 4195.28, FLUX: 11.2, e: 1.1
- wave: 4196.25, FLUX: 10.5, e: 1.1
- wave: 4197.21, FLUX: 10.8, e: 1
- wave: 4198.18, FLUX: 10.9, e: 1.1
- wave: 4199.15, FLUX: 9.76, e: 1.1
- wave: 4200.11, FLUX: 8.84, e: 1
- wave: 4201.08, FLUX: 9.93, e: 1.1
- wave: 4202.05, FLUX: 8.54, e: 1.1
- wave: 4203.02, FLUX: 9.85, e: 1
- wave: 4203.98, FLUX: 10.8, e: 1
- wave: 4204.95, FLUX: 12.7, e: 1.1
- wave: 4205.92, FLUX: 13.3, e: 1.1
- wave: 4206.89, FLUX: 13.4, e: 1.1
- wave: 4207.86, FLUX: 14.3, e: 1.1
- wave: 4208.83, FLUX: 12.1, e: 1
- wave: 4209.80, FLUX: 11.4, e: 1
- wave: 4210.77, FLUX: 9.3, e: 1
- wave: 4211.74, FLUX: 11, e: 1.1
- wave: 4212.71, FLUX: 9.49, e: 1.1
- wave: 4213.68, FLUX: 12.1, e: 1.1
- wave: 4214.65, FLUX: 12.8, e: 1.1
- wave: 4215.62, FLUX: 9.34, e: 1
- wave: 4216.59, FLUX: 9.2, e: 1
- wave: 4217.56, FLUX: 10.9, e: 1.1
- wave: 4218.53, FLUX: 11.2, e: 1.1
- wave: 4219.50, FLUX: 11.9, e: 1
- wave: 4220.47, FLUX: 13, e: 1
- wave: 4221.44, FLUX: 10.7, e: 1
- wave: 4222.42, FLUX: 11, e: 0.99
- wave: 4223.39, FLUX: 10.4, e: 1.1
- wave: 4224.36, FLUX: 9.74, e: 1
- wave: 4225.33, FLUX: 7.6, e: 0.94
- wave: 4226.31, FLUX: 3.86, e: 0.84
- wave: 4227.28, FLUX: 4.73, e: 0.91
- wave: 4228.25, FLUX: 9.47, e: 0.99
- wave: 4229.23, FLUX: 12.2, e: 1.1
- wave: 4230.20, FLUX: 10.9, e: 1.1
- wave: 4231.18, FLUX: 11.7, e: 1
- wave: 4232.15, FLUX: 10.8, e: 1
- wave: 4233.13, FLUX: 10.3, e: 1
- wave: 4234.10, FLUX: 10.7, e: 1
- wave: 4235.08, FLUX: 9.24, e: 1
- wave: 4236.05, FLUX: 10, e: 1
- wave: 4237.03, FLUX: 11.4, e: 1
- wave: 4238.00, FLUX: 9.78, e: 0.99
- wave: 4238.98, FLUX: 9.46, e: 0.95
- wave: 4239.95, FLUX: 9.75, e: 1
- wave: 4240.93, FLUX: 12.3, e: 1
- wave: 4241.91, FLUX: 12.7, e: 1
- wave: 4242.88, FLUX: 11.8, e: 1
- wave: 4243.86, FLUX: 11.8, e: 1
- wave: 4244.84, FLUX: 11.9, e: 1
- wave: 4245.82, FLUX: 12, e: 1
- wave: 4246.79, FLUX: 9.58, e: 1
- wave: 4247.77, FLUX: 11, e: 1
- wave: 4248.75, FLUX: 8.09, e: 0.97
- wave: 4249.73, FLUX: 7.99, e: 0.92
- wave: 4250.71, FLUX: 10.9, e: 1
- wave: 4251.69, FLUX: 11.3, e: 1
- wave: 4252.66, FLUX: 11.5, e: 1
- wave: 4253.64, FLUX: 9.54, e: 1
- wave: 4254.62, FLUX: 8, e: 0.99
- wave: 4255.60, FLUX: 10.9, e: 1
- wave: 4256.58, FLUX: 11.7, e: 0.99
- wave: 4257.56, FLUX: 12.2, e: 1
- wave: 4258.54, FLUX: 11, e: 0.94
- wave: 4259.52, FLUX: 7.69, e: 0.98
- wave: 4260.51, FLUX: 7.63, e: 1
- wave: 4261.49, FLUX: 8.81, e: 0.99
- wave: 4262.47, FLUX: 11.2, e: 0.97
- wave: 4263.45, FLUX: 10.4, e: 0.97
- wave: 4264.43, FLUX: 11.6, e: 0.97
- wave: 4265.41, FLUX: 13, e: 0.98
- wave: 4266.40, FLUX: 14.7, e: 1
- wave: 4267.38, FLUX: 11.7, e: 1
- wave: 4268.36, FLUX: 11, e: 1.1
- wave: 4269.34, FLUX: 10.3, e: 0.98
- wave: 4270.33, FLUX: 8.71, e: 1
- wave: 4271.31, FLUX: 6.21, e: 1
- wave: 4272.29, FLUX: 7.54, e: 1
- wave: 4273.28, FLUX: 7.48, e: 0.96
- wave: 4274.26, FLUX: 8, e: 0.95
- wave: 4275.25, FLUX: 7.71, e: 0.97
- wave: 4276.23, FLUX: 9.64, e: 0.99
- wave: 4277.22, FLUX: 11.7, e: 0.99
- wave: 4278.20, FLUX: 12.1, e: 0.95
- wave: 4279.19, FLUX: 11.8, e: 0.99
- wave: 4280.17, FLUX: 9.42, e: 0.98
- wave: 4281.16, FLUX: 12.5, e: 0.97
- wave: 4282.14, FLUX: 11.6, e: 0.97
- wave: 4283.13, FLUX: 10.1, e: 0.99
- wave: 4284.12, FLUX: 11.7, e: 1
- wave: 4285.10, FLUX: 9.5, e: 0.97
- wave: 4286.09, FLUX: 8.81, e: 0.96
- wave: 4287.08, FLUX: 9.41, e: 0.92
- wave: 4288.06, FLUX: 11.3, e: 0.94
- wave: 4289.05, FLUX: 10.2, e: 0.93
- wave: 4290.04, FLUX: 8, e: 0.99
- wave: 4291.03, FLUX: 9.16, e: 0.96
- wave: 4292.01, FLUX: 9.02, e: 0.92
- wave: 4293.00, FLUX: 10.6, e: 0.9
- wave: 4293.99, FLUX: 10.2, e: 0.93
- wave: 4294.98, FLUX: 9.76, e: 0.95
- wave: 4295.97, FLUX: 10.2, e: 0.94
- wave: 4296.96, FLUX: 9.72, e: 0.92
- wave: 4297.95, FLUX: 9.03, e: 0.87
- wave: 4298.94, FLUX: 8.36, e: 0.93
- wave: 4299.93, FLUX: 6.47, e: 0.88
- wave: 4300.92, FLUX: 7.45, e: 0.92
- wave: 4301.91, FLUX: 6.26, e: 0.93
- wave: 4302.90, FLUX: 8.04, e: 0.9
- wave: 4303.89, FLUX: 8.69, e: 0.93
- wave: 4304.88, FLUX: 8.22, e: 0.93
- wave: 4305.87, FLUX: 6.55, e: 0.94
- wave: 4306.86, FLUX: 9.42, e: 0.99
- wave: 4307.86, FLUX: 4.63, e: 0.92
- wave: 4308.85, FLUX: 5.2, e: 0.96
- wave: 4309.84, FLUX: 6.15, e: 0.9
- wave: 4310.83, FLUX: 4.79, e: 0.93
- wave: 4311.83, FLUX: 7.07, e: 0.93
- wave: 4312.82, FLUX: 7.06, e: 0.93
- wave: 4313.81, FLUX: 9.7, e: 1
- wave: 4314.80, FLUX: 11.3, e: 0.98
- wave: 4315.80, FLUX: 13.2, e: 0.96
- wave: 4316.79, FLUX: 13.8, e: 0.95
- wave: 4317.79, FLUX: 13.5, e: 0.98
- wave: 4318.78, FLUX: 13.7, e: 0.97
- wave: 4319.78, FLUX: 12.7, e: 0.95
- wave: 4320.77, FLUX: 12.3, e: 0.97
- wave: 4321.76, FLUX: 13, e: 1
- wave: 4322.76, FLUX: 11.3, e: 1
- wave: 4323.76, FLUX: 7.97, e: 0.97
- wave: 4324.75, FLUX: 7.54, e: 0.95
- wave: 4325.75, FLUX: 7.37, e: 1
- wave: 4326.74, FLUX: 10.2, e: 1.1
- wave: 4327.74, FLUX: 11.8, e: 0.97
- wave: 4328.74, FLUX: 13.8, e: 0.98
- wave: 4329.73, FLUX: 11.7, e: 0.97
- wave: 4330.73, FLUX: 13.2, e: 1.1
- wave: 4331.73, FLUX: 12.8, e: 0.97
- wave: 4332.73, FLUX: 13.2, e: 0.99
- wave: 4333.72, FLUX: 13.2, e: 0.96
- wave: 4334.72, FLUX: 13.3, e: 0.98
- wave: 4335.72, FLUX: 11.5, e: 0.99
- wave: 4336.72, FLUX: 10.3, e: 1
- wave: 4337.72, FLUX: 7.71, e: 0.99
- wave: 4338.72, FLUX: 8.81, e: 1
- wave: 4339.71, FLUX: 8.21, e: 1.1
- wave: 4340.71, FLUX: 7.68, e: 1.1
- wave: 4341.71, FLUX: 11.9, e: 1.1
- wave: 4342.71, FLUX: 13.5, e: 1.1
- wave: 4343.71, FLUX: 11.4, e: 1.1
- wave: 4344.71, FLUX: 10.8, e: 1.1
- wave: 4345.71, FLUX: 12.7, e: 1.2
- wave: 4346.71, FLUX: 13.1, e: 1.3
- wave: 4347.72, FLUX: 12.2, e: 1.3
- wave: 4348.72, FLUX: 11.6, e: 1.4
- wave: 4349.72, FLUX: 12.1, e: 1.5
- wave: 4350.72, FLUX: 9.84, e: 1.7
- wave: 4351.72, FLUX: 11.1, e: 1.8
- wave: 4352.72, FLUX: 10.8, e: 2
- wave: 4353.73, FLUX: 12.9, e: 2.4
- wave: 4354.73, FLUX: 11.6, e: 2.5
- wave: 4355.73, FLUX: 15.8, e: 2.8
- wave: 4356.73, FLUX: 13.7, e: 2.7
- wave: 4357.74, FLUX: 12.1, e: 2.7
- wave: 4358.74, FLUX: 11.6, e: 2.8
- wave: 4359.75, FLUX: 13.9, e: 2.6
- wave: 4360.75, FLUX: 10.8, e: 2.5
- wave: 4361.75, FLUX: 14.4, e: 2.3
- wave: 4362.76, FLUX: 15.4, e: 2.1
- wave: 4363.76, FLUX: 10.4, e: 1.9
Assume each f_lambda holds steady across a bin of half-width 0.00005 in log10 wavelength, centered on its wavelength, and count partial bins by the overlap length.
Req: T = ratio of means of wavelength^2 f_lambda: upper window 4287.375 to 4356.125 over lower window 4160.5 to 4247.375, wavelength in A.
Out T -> 1.00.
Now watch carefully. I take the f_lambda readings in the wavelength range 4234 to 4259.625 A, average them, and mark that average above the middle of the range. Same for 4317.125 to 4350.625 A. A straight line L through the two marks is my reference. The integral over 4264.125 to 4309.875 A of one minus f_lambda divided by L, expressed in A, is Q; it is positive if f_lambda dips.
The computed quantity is 6.59 A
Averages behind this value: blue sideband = 10.6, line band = 9.36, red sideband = 11.4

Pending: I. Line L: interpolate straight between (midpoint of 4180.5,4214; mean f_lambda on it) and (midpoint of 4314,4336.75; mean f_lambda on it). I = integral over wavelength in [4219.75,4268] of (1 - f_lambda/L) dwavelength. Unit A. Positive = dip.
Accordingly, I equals 3.9 A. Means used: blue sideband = 11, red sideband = 11.9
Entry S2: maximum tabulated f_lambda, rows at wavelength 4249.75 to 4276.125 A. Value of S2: 14.7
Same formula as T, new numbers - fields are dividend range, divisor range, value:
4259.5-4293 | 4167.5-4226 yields 0.96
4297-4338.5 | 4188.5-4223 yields 0.93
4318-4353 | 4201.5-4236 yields 1.13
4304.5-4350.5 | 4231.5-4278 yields 1.06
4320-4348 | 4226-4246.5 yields 1.13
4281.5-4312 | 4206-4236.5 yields 0.85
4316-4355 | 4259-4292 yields 1.18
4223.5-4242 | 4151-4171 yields 0.89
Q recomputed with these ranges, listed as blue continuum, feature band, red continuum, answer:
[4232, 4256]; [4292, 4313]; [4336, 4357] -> 6.0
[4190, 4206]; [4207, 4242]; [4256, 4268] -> 1.6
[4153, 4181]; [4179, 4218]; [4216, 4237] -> -1.8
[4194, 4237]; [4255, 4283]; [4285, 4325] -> -1.4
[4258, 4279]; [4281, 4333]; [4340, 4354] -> 4.5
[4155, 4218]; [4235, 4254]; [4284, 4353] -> 0.0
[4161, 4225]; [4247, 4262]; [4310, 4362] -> 1.7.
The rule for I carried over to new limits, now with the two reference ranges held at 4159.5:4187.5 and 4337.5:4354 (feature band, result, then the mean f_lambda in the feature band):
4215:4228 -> 1.72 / 9.54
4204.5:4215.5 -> -0.91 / 11.9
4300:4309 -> 3.10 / 7.2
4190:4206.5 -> -0.11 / 11.1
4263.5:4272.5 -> 0.31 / 10.6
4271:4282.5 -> 1.38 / 9.68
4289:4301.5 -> 2.23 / 9.03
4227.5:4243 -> 0.48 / 10.7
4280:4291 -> 0.78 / 10.2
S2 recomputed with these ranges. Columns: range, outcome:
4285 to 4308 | 11.3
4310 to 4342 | 13.8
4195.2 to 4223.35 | 14.3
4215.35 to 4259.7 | 13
